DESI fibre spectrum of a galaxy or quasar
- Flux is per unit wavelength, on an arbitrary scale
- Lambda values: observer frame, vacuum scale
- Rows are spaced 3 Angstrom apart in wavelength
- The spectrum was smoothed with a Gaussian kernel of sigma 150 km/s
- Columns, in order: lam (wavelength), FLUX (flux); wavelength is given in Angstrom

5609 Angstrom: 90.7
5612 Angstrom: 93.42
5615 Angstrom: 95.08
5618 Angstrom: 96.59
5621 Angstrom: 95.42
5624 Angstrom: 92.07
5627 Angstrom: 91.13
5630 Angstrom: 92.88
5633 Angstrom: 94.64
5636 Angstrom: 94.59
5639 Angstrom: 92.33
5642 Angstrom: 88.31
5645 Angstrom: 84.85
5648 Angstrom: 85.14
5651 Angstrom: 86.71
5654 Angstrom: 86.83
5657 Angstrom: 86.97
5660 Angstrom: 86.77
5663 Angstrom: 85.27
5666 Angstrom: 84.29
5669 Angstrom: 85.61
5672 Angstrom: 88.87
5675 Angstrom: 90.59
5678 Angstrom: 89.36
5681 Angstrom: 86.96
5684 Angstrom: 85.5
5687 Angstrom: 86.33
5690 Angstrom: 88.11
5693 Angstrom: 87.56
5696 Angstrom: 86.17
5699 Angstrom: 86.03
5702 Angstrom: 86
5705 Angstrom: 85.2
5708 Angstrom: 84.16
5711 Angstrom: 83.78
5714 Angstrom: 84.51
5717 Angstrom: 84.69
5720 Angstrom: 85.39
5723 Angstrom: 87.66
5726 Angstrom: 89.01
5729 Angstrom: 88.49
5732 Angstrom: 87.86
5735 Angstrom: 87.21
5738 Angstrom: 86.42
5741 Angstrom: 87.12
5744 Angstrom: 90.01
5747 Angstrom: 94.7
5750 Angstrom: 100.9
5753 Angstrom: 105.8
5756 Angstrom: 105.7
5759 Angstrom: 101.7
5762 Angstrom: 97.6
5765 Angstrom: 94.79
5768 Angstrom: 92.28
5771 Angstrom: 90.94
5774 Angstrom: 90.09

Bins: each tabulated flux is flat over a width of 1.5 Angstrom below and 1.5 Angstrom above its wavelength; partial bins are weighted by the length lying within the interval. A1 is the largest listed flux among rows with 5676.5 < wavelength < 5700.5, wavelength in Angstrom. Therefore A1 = 89.36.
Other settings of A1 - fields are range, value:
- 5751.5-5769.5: 105.8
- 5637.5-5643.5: 92.33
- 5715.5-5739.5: 89.01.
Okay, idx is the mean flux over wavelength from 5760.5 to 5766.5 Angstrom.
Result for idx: 96.2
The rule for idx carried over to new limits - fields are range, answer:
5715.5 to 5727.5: 86.7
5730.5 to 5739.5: 87.2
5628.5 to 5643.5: 92.5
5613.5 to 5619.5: 95.8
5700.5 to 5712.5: 84.8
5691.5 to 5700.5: 86.6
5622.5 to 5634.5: 92.7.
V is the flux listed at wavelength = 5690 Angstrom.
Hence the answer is 88.11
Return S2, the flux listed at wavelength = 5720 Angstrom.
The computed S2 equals 85.39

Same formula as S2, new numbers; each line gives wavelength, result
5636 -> 94.59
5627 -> 91.13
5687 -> 86.33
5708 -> 84.16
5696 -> 86.17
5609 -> 90.7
